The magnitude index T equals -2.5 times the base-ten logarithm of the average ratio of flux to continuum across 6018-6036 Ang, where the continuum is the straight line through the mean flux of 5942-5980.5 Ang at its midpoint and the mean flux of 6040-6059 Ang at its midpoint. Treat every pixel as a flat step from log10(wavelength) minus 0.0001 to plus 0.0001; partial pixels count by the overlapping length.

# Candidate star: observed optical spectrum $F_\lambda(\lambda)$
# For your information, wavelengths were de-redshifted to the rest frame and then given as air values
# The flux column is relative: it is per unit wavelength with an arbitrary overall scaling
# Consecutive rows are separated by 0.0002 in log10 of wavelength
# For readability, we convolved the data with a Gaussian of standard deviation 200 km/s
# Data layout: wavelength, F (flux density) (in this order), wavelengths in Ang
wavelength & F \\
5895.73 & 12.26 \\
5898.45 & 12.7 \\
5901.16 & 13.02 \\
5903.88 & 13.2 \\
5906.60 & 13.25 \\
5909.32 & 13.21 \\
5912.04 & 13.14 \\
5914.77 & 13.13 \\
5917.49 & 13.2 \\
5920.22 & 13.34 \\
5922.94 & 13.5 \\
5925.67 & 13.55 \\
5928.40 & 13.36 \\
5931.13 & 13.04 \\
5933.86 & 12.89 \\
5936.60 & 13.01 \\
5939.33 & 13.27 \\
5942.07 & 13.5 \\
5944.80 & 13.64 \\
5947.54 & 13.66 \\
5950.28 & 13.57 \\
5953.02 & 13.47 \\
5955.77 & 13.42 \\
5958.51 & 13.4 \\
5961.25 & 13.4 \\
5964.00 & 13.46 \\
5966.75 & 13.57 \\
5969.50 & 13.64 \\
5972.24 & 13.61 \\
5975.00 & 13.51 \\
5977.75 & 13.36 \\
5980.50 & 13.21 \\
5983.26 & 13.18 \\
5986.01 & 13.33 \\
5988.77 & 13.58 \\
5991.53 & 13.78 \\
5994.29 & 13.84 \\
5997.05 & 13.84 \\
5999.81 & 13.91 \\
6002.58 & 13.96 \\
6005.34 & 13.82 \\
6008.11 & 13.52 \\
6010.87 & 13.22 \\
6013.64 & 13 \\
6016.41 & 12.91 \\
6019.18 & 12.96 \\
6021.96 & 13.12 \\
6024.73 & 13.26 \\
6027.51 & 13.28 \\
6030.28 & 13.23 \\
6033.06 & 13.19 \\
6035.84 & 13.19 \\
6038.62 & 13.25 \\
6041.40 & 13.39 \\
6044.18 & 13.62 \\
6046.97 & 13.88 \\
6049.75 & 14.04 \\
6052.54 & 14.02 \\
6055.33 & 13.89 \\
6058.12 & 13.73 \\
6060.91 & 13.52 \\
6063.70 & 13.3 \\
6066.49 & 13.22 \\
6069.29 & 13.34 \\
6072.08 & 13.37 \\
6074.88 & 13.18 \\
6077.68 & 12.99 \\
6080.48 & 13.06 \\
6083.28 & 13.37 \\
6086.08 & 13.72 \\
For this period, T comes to 0.04 mag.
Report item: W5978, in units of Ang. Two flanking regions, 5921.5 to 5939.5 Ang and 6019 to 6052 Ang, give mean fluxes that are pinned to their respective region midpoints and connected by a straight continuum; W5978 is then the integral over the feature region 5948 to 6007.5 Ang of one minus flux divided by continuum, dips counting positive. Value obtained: -1.2 Ang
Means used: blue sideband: 13.2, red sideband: 13.4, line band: 13.6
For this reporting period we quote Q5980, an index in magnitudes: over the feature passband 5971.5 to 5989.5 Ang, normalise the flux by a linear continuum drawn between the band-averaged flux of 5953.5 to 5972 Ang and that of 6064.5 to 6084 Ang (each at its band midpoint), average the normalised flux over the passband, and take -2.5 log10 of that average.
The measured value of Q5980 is 0.01 mag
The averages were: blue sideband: 13.5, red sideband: 13.2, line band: 13.4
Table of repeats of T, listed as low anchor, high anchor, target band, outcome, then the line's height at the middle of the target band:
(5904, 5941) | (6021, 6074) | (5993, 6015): -0.02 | 13.4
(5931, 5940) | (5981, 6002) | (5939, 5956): -0.03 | 13.2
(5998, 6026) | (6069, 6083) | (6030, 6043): 0.00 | 13.3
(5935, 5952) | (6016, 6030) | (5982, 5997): -0.03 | 13.3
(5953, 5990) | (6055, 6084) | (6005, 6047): 0.01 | 13.4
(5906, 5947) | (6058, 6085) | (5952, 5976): -0.02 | 13.3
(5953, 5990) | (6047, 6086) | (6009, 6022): 0.03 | 13.5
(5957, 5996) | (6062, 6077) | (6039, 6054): -0.03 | 13.3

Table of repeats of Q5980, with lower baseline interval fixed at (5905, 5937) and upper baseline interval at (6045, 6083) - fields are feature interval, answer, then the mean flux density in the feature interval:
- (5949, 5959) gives -0.01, 13.5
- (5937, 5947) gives -0.02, 13.4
